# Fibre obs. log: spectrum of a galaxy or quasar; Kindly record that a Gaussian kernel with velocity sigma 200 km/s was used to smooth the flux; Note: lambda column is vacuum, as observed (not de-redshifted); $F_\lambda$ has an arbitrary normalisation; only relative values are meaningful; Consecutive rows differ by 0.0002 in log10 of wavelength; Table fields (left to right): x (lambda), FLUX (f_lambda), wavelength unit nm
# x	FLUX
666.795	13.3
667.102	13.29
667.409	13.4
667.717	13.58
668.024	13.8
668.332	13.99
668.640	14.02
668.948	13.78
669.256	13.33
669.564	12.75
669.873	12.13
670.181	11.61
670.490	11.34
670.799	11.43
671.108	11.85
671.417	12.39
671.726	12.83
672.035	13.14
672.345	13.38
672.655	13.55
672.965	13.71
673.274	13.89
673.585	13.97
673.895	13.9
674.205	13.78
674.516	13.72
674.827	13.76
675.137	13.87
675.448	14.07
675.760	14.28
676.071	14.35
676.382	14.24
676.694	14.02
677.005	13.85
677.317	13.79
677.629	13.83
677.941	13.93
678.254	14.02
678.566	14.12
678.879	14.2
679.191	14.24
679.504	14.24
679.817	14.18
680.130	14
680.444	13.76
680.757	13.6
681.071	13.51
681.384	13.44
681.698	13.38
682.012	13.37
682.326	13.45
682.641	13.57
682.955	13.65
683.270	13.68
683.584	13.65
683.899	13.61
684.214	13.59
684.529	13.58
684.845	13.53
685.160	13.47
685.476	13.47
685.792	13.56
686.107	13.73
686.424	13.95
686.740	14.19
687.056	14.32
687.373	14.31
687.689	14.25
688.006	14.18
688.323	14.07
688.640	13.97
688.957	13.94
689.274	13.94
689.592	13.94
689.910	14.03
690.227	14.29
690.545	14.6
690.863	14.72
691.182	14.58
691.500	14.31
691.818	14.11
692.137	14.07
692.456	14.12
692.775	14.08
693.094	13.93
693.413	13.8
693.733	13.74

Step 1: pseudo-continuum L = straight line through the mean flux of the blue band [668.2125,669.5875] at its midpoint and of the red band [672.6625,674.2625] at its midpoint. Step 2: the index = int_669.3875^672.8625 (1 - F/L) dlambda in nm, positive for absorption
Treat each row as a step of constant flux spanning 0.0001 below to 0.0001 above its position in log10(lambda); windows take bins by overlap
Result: 0.33 nm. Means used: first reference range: 13.6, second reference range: 13.8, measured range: 12.4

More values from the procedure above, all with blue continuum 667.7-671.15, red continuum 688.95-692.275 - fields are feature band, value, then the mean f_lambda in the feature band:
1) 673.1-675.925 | -0.17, 13.9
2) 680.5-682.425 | 0.02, 13.5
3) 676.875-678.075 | -0.04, 13.8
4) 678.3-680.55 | -0.10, 14.1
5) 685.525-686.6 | 0.02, 13.7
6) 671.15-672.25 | 0.02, 12.7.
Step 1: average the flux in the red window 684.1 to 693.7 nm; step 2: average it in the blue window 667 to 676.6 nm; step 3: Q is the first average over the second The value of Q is 1.05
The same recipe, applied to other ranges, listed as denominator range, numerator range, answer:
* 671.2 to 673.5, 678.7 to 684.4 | 1.04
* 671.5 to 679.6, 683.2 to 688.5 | 1.00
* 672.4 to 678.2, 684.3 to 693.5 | 1.01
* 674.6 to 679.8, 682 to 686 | 0.97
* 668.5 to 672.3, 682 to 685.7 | 1.08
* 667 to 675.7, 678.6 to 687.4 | 1.04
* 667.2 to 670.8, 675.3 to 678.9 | 1.08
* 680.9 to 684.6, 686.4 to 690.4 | 1.04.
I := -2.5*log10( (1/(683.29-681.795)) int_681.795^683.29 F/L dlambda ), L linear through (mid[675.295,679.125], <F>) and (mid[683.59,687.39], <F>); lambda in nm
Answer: 0.03 mag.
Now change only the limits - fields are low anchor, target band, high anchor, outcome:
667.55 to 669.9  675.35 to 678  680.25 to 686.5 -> -0.04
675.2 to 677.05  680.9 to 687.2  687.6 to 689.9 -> 0.03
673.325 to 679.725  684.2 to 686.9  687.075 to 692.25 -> 0.04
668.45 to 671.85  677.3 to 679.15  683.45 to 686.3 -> -0.07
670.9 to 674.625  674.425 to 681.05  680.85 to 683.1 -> -0.05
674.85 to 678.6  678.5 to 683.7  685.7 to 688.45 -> 0.02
